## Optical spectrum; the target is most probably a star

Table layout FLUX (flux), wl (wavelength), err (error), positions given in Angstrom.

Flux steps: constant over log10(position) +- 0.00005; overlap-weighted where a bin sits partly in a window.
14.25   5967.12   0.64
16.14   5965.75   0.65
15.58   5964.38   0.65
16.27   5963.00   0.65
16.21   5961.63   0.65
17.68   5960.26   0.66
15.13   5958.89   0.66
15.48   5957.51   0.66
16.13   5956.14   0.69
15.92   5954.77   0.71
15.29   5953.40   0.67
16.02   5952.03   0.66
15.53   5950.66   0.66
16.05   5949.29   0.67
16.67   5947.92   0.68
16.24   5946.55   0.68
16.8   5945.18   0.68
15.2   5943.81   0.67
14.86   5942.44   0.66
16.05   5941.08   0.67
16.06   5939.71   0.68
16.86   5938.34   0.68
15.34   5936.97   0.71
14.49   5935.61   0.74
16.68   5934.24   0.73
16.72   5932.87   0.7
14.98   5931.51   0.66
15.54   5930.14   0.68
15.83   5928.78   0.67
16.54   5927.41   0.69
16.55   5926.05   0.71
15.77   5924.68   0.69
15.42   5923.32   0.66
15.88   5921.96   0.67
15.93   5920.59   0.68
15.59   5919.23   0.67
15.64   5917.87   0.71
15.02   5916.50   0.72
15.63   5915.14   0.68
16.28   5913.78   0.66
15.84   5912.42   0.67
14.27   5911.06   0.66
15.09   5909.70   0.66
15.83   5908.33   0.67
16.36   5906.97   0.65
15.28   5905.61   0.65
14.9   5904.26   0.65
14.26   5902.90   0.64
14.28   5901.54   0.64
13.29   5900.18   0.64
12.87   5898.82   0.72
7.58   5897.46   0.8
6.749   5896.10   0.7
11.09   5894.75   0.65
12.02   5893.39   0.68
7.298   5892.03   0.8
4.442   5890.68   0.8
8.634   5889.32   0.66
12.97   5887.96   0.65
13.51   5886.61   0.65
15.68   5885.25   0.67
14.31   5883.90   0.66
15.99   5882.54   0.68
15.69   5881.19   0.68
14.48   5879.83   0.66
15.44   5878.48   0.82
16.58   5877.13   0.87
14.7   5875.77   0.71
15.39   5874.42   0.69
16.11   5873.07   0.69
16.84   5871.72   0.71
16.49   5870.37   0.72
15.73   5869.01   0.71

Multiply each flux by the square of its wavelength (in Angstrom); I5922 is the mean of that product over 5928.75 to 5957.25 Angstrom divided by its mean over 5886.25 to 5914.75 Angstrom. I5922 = 1.28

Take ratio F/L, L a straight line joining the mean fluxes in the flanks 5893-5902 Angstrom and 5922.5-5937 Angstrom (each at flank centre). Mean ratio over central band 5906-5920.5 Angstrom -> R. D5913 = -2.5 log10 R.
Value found -0.17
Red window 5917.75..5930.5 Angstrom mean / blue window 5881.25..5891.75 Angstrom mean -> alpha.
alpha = 1.30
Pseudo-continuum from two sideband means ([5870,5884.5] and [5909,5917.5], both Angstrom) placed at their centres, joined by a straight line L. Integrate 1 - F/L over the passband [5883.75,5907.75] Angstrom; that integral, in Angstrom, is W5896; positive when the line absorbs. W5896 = 5.5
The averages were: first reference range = 15.6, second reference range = 15.3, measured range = 11.9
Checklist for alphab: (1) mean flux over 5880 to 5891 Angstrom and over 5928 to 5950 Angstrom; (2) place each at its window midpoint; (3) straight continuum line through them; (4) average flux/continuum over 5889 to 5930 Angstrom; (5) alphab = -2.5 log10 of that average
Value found 0.050 mag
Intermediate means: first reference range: 13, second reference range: 15.9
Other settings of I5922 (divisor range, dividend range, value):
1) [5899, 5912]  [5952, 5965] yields 1.10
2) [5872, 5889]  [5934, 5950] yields 1.09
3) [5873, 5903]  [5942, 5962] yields 1.29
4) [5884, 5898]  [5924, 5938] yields 1.58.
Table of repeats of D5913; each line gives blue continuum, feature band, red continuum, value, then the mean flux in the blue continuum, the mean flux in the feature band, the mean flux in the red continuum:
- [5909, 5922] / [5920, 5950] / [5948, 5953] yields -0.01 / 15.5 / 15.9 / 15.9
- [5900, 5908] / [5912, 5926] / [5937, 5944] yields -0.03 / 14.9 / 15.7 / 15.8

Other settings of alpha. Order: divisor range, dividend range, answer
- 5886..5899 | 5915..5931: 1.65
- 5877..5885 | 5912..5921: 1.02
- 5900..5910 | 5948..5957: 1.06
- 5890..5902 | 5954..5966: 1.62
